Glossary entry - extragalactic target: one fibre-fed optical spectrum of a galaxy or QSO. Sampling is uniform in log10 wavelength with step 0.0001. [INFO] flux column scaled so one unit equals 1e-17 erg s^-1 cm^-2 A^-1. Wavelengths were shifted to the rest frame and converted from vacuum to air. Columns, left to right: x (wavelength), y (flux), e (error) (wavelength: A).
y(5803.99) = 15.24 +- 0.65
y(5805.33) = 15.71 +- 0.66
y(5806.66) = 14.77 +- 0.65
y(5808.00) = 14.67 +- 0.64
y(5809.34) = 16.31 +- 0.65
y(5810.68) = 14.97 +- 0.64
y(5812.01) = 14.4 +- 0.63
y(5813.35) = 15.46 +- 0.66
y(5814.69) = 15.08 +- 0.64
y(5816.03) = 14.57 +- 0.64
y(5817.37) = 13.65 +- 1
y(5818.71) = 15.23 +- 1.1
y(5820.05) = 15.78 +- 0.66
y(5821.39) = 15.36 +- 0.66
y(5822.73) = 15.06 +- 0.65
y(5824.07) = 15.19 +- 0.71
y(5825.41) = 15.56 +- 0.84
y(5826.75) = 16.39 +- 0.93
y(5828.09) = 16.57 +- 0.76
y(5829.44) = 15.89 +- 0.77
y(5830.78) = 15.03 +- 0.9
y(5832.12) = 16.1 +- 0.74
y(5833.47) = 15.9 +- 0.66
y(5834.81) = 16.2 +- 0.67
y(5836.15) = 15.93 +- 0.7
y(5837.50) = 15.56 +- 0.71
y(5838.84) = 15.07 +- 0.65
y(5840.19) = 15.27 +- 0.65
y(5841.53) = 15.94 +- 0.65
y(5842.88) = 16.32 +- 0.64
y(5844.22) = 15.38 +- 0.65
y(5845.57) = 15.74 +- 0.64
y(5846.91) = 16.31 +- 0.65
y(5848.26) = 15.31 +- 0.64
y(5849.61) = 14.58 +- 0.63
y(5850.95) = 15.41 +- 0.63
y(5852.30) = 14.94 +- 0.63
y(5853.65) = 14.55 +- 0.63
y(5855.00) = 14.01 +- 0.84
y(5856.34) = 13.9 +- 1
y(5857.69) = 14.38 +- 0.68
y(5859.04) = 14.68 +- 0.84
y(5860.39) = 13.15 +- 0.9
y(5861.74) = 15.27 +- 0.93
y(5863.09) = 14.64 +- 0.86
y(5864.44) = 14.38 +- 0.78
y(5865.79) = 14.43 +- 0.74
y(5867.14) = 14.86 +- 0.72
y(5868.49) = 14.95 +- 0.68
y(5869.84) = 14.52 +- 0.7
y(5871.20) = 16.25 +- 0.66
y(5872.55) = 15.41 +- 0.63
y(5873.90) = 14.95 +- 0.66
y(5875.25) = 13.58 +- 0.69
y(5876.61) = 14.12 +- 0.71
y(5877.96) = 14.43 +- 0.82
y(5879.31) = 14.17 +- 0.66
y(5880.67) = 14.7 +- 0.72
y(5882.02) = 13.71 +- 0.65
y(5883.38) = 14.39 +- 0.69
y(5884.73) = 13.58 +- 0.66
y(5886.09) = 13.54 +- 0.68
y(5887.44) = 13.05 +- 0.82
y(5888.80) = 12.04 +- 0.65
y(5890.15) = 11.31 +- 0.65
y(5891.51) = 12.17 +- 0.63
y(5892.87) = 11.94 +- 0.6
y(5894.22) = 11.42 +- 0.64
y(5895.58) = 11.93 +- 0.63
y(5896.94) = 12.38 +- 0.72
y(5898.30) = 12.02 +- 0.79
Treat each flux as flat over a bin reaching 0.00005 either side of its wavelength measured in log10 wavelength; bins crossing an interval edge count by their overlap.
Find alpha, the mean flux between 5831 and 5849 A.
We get 15.7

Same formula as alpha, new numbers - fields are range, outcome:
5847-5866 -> 14.6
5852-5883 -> 14.5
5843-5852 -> 15.5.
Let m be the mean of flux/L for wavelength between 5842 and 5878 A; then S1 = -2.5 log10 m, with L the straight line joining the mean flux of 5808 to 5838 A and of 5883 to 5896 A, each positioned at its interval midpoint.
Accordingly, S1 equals -0.079 mag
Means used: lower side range 15.4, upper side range 12.5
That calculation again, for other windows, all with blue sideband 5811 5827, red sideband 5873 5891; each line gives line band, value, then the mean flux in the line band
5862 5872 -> -0.065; 14.9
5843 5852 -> -0.075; 15.5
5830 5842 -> -0.067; 15.7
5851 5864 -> -0.016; 14.4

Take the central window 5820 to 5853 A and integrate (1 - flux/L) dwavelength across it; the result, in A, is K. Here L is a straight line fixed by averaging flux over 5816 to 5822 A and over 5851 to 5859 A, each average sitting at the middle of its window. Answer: -2.1 A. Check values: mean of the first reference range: 14.9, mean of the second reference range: 14.5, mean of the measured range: 15.6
